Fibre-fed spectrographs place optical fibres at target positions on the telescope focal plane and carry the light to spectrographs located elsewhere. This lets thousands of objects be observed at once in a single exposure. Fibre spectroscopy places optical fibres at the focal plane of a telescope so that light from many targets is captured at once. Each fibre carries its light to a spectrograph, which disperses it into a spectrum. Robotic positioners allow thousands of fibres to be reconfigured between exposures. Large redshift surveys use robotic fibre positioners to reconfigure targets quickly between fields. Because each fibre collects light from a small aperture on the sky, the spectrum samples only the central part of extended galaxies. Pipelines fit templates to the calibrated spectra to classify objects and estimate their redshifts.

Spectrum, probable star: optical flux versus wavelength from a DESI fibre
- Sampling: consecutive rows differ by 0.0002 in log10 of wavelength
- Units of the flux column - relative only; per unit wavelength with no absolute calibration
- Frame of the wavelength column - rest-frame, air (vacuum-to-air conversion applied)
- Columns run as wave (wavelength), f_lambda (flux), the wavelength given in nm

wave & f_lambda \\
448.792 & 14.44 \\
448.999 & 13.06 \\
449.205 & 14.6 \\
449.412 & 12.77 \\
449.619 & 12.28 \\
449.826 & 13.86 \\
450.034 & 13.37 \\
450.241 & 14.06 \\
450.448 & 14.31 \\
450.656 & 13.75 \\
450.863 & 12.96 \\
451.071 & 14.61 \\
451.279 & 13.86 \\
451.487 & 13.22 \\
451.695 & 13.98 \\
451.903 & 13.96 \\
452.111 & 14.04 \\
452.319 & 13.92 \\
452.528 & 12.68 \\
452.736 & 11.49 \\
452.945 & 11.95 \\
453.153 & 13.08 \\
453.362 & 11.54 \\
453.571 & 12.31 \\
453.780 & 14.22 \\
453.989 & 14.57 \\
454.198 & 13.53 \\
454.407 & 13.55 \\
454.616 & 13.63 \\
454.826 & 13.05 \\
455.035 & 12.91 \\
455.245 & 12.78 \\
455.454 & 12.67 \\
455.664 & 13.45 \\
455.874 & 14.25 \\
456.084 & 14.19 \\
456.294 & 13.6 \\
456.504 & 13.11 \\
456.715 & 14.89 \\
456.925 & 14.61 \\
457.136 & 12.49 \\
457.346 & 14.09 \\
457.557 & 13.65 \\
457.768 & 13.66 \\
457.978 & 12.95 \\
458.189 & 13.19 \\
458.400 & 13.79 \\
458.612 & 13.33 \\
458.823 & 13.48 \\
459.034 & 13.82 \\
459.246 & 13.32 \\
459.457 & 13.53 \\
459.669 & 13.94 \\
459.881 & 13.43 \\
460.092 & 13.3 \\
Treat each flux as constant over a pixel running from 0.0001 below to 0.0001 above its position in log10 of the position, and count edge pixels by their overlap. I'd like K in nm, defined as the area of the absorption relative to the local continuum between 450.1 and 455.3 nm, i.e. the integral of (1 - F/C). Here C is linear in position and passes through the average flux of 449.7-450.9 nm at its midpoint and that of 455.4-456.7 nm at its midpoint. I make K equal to 0.13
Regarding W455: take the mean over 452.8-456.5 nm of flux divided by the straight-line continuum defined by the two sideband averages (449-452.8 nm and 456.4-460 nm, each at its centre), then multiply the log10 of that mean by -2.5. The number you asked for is 0.03 mag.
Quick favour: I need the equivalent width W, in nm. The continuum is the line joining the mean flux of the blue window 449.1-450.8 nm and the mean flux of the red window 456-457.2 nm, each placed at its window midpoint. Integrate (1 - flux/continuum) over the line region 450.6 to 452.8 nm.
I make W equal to 0.02 nm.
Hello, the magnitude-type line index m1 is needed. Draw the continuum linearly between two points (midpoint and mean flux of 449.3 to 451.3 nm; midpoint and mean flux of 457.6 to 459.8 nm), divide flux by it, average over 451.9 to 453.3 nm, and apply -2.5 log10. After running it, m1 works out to 0.05 mag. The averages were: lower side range 13.6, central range 12.9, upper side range 13.5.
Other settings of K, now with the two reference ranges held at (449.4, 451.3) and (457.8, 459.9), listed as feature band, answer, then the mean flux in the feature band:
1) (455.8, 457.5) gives -0.047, 13.9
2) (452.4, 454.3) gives 0.103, 12.8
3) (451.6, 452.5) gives -0.019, 13.9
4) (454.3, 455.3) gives 0.025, 13.2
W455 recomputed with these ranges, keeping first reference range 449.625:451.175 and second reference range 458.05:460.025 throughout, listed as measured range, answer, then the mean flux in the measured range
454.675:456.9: 0.006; 13.5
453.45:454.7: 0.003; 13.6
